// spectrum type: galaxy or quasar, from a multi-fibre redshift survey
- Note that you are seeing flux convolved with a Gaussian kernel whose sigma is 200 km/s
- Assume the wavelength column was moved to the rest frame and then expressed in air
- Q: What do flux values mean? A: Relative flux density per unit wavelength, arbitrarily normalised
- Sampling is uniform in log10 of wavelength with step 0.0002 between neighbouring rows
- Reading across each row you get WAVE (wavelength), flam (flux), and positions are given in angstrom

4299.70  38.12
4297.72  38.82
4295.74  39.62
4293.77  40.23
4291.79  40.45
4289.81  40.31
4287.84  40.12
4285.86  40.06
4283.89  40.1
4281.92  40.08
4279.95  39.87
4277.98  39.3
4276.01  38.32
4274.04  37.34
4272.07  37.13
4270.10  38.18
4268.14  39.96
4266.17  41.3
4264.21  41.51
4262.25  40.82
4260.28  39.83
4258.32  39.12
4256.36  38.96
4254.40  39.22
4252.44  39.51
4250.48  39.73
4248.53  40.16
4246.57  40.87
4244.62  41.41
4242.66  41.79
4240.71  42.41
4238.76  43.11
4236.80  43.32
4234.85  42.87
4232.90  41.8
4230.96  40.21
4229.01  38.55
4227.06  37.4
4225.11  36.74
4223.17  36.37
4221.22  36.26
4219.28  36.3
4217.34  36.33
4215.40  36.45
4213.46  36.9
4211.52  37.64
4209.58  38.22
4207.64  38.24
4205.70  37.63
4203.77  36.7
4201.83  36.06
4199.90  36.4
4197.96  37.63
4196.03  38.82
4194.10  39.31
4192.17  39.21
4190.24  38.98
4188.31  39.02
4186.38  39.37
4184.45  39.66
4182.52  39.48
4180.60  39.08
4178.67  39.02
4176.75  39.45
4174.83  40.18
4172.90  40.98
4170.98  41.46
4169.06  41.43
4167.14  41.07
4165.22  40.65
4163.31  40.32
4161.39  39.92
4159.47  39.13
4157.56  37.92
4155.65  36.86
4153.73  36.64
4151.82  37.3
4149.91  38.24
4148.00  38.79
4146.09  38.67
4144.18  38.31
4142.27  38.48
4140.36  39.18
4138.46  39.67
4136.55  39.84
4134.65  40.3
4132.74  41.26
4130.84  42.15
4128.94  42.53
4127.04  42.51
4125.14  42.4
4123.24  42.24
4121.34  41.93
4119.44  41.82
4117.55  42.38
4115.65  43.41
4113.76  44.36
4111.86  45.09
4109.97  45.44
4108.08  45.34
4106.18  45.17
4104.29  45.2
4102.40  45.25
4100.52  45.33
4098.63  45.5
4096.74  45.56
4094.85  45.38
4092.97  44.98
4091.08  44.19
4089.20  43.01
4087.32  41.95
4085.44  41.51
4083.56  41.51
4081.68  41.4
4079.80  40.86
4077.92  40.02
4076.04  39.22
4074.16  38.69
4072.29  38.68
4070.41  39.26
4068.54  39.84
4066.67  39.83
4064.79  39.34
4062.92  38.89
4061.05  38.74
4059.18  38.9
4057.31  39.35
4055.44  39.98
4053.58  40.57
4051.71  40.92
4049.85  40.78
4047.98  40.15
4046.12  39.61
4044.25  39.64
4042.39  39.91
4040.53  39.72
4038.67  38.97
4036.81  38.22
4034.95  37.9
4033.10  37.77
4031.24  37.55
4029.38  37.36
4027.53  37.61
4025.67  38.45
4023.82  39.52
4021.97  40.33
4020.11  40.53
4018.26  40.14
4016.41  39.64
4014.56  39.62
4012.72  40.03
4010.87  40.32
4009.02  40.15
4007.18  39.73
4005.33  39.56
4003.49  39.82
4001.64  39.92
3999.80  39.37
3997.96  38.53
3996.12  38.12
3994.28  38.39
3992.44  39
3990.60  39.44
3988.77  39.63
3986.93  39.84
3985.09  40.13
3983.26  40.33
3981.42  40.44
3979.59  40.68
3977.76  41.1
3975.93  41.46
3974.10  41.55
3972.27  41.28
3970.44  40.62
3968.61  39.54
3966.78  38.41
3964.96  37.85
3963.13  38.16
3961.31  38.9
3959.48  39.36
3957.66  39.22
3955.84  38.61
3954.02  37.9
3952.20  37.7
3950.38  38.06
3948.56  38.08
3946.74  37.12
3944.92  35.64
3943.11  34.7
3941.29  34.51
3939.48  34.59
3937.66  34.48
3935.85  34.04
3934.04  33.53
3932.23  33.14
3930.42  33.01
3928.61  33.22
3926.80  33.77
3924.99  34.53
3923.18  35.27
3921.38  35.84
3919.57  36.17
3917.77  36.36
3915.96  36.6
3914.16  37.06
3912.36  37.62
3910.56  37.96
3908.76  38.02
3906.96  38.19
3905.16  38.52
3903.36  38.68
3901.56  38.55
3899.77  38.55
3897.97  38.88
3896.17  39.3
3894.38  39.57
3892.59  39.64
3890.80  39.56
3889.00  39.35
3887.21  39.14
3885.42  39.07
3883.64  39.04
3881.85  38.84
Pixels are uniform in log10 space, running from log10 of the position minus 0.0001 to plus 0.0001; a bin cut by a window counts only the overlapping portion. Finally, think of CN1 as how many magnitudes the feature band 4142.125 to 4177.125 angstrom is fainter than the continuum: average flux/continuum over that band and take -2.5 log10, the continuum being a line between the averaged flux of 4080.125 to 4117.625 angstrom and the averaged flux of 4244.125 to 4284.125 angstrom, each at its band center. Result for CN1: 0.08 mag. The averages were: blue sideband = 44.1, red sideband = 39.6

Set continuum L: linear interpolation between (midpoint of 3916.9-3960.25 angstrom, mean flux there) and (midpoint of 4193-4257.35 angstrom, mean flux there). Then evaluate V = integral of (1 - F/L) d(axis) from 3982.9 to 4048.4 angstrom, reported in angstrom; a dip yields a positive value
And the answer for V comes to -4.8 angstrom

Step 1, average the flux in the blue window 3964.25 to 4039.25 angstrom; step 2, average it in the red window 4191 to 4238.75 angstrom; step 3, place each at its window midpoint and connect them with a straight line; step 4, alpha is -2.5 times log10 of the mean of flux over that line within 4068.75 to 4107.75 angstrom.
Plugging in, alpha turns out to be -0.10 mag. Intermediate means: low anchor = 39.5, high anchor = 38.2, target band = 42.6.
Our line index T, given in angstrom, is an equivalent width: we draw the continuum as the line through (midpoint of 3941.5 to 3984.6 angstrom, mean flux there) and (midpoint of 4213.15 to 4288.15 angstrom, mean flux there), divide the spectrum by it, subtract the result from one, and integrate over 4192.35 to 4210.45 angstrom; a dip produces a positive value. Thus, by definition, 0.8 angstrom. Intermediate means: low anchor 38.9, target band 37.7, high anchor 39.5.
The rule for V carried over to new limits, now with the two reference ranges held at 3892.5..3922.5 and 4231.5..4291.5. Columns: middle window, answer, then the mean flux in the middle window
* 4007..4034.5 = -0.39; 39.2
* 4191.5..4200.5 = 0.34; 38.3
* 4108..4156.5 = -1.82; 40.9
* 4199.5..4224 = 1.87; 36.9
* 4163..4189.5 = -0.24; 40.1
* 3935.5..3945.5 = 0.91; 34.7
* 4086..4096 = -1.20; 43.9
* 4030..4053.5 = -0.29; 39.3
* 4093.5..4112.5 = -2.96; 45.3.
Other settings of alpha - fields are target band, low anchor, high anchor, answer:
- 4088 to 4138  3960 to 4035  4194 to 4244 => -0.12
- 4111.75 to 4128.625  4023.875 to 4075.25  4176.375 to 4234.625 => -0.11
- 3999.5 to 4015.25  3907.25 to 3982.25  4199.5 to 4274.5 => -0.06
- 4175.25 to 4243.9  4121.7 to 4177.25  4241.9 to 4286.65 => 0.03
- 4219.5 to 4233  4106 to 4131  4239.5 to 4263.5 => 0.08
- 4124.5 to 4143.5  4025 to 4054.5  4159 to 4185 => -0.03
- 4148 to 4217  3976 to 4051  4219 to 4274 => 0.03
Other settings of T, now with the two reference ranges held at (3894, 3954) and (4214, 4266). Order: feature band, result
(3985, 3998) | -0.7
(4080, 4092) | -1.3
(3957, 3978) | -1.7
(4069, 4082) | -0.6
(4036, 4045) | -0.4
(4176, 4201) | 0.2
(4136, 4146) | -0.1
